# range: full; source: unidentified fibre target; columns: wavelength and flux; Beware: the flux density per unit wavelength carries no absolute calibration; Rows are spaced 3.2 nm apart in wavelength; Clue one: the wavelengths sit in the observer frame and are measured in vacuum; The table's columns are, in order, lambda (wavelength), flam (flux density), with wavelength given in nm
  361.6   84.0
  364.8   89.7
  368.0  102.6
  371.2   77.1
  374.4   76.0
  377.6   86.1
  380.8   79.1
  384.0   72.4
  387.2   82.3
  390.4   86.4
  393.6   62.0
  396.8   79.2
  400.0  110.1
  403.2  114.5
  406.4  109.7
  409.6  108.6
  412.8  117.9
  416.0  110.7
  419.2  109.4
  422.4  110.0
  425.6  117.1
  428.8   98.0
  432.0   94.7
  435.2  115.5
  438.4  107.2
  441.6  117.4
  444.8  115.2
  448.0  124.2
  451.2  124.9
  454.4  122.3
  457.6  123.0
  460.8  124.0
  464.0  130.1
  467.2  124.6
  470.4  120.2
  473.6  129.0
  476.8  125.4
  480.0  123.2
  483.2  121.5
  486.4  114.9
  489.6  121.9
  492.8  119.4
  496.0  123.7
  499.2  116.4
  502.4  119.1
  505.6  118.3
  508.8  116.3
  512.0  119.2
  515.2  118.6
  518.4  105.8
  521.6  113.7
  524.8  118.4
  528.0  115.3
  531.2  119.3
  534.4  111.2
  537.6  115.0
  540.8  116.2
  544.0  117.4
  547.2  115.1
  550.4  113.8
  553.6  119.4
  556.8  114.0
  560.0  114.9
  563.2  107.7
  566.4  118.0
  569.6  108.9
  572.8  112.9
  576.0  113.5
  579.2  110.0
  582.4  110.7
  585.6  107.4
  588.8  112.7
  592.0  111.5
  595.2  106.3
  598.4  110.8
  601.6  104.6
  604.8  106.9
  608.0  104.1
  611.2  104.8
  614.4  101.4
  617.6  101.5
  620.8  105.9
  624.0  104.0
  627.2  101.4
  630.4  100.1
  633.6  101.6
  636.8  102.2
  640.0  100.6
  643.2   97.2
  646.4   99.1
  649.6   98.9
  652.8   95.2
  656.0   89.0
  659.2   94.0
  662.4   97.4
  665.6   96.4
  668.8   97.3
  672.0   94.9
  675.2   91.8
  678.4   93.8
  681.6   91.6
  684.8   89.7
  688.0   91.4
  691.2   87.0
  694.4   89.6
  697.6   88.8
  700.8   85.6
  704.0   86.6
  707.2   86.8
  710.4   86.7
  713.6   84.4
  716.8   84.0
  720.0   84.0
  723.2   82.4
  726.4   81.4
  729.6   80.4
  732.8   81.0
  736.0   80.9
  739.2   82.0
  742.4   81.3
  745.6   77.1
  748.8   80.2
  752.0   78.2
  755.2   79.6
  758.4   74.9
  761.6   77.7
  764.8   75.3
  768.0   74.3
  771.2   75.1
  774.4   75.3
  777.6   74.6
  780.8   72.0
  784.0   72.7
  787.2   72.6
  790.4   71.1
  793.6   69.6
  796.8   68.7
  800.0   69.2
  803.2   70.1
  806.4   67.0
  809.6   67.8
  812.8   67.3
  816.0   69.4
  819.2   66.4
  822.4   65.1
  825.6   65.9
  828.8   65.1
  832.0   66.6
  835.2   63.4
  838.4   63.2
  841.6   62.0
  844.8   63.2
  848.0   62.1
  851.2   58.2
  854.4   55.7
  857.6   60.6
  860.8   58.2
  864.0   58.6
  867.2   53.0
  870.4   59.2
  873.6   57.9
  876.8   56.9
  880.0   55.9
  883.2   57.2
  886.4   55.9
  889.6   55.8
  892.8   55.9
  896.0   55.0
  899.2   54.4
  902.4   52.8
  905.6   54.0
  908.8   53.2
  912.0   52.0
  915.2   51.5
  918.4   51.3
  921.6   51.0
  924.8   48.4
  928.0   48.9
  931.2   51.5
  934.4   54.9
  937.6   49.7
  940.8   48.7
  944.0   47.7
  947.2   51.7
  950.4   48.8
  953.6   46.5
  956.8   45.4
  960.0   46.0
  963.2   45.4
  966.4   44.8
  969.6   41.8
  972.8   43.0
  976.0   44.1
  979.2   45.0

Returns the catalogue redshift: 0.00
